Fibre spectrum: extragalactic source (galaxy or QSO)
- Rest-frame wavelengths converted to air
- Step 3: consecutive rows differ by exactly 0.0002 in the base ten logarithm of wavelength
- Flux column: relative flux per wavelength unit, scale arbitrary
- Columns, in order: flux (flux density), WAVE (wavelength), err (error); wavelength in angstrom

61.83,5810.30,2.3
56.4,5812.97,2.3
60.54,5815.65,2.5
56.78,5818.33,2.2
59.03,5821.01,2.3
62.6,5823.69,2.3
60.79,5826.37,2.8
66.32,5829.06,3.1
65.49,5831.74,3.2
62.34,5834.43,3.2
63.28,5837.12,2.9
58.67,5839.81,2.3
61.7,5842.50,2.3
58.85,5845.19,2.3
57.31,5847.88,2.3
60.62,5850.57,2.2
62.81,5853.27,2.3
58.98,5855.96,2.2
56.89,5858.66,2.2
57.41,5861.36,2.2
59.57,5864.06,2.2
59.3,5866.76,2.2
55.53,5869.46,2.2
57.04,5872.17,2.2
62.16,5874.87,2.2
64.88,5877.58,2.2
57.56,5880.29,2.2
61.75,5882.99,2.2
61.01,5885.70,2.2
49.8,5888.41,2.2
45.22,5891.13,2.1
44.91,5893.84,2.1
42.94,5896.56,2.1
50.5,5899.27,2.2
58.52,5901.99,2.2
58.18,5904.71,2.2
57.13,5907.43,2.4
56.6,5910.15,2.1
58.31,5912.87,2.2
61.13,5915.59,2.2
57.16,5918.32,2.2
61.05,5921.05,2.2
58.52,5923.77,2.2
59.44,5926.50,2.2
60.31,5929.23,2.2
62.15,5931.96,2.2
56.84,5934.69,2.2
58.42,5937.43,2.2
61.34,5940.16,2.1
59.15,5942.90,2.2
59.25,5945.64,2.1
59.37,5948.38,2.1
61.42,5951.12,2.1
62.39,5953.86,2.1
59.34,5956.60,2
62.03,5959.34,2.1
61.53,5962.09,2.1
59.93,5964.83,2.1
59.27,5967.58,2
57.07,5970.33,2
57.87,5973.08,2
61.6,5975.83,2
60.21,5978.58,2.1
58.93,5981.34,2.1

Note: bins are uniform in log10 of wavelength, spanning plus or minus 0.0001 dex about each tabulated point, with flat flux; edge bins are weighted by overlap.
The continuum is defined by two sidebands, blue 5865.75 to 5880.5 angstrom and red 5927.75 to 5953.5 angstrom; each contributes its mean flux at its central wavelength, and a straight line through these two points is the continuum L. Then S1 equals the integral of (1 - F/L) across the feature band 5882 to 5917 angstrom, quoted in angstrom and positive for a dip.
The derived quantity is 3.2 angstrom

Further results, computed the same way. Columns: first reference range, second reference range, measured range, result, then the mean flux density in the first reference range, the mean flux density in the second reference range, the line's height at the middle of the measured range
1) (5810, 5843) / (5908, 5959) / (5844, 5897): 3.1 angstrom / 61.2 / 59.6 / 60.5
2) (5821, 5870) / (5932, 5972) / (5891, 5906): 2.4 angstrom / 60.5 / 59.9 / 60.2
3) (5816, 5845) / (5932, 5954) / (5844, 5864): 0.7 angstrom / 61.5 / 59.8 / 61.2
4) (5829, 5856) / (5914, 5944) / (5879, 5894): 1.6 angstrom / 61.4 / 59.6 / 60.5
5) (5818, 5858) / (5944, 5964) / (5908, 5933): 0.6 angstrom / 61.1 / 60.7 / 60.8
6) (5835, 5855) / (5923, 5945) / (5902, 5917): 0.4 angstrom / 60.5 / 59.5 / 59.8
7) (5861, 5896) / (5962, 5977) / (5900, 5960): -1.4 angstrom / 56.3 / 59.4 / 58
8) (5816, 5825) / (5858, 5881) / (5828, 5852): -0.9 angstrom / 59.6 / 59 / 59.4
